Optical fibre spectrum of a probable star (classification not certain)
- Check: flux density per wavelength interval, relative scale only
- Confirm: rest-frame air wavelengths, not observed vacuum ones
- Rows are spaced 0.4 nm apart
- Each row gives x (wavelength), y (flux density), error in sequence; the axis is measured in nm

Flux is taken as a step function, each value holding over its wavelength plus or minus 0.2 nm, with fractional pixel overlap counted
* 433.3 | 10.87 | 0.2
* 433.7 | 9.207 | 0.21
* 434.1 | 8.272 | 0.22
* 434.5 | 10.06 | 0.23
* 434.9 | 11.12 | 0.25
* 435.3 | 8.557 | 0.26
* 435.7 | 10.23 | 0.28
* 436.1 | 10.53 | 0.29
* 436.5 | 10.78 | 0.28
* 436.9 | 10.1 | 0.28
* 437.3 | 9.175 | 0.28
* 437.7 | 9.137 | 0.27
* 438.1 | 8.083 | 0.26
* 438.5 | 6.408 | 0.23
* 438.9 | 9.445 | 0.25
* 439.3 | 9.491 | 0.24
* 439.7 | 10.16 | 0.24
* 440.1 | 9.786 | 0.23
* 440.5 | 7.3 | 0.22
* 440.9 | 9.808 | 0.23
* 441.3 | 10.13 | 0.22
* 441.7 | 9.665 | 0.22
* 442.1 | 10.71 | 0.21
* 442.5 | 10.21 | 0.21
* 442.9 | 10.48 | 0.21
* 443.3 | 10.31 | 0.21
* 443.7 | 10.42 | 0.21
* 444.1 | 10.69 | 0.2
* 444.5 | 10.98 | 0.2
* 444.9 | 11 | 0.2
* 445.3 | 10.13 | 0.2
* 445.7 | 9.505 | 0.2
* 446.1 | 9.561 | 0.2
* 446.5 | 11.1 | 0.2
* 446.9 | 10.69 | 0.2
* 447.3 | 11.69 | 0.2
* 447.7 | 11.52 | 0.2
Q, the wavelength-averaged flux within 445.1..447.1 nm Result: 10.2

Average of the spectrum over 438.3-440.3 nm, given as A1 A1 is 9.06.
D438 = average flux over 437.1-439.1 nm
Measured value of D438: 8.45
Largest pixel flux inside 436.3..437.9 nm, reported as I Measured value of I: 10.78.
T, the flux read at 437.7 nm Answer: 9.137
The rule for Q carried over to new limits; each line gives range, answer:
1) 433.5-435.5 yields 9.44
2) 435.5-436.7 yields 10.5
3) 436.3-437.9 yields 9.8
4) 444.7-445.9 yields 10.2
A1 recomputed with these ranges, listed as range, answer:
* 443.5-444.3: 10.6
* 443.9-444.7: 10.8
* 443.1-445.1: 10.7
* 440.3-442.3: 9.52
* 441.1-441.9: 9.9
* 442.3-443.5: 10.3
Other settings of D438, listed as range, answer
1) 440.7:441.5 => 9.97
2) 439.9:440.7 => 8.54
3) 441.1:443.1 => 10.2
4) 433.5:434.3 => 8.74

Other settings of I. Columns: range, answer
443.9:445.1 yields 11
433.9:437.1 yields 11.12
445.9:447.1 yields 11.1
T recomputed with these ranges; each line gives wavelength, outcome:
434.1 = 8.272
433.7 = 9.207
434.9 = 11.12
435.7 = 10.23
